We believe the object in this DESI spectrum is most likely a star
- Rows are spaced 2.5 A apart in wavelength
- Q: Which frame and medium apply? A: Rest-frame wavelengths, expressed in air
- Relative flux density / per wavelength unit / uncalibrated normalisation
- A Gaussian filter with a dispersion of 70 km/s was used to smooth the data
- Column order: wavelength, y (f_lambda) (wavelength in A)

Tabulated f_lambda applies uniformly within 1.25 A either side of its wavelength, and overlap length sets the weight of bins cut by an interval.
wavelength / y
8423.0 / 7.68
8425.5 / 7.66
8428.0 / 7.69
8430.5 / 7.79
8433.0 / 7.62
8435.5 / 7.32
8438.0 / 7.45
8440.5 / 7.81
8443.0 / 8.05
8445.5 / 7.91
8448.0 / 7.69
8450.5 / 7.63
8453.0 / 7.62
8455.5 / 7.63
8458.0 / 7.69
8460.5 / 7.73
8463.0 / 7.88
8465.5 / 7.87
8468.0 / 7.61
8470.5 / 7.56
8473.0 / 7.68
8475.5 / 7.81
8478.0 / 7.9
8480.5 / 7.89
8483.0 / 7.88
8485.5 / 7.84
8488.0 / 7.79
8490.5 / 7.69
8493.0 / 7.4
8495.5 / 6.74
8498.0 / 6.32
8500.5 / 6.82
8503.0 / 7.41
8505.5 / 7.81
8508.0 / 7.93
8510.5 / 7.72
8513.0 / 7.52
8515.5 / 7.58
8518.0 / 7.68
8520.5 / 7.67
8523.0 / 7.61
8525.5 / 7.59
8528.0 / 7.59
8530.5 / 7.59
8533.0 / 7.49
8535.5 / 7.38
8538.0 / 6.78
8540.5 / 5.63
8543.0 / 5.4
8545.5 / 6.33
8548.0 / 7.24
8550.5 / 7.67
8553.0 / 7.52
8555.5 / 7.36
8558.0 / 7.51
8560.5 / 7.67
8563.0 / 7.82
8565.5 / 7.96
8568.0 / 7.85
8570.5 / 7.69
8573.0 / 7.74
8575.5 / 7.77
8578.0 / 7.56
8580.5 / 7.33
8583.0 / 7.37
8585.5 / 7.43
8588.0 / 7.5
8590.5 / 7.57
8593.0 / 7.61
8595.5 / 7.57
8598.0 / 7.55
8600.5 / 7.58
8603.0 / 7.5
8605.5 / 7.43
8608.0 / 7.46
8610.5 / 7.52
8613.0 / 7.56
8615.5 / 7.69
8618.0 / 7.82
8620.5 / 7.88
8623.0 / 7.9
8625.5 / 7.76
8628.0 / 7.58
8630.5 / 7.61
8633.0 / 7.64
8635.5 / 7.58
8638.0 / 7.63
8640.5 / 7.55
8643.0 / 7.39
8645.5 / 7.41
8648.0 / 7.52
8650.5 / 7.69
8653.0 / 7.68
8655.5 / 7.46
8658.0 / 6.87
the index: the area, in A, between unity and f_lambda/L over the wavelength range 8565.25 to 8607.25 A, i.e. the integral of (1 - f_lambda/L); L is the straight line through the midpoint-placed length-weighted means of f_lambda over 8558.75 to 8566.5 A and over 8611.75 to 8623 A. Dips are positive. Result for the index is 1.07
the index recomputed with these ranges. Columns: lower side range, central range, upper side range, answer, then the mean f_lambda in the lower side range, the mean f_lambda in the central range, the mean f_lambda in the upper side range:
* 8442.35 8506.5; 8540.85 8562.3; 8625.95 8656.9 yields 1.5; 7.6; 7.05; 7.56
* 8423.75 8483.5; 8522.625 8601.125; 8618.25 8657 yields 2.9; 7.72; 7.38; 7.62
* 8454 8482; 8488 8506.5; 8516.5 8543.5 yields 0.7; 7.75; 7.2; 7.18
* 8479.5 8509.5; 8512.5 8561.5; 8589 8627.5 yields 1.9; 7.46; 7.23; 7.62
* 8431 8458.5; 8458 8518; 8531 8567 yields -1.1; 7.68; 7.59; 7.14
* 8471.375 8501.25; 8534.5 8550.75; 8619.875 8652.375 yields 2.1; 7.49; 6.56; 7.62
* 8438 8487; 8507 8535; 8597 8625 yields 0.3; 7.76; 7.62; 7.63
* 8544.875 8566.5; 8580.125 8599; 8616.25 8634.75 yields 0.3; 7.48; 7.5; 7.74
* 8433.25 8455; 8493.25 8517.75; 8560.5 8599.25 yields 1.0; 7.68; 7.33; 7.62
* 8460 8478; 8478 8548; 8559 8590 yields 3.6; 7.75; 7.31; 7.64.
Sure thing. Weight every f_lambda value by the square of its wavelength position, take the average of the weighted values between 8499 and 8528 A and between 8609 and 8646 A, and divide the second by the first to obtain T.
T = 1.04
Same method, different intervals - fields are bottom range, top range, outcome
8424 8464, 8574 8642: 1.02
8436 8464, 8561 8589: 1.02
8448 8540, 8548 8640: 1.03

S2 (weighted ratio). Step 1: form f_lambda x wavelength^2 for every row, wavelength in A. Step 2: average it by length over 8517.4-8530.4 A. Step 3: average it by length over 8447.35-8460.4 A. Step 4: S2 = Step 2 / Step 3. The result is 1.01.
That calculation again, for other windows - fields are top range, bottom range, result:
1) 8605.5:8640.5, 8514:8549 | 1.10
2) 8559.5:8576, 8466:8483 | 1.03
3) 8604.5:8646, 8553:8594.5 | 1.01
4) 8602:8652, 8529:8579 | 1.06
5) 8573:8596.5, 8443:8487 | 1.00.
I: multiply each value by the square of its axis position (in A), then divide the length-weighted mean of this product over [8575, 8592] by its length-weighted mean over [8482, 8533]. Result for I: 1.0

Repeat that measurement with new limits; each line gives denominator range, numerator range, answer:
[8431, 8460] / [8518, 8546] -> 0.94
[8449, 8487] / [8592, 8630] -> 1.02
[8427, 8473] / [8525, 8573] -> 0.97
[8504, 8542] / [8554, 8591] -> 1.04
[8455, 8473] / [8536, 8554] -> 0.88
